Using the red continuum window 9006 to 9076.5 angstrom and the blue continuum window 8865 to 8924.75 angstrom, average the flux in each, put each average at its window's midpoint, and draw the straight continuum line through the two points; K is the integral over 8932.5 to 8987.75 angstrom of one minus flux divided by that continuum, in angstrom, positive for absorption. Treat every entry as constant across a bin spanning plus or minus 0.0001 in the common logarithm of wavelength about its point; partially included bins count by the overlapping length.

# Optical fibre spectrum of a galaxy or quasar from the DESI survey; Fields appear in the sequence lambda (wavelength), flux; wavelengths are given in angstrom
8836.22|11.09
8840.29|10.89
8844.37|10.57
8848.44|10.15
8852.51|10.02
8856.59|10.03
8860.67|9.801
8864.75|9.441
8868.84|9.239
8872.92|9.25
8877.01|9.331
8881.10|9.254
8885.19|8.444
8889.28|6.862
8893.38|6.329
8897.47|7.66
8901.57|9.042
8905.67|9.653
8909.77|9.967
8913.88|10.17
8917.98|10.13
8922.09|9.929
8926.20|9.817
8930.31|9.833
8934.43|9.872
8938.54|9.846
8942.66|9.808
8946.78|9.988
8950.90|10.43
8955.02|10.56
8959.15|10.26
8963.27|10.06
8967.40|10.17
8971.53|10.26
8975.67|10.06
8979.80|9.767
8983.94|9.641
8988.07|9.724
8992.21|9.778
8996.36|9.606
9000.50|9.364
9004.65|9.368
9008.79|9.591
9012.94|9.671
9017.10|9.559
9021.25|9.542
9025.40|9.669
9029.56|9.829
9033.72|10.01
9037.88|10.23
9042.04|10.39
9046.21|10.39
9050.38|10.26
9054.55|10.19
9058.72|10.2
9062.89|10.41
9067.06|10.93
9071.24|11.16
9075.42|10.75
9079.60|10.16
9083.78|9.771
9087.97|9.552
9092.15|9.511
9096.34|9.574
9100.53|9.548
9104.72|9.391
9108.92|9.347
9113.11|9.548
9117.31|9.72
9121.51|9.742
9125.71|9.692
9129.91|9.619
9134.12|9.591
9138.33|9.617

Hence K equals -3.2 angstrom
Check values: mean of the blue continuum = 8.97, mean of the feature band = 10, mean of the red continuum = 10.1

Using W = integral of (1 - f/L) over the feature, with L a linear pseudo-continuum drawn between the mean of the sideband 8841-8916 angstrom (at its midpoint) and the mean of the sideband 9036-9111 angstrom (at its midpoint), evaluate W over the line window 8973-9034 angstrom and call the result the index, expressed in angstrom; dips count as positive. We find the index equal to 0.6 angstrom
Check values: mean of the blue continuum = 9.21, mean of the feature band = 9.67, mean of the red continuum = 10.1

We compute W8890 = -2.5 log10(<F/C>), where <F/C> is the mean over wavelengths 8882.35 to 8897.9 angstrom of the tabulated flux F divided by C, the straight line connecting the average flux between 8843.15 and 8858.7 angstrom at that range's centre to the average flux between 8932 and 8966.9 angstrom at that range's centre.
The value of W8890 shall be 0.344 mag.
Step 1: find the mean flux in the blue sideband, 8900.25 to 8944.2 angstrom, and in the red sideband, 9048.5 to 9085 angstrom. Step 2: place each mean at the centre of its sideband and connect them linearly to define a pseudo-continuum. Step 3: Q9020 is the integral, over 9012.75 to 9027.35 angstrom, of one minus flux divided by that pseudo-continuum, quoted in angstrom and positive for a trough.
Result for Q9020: 0.9 angstrom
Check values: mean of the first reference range 9.84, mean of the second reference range 10.4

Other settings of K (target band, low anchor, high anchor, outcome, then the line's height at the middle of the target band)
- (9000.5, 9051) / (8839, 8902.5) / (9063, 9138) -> -1.14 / 9.62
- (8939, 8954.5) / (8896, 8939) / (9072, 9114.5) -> -0.69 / 9.67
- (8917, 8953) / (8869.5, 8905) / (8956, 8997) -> -2.90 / 9.22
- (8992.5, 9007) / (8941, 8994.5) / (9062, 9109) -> 0.79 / 10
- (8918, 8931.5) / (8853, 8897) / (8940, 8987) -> -0.55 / 9.52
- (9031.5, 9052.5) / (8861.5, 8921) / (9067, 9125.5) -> -1.38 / 9.62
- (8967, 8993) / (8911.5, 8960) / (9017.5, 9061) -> 0.38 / 10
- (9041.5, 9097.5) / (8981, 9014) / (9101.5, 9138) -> -3.80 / 9.59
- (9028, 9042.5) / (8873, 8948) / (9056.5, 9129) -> -0.58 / 9.71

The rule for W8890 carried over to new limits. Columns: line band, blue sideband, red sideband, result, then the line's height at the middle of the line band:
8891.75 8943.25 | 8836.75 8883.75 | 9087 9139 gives 0.04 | 9.78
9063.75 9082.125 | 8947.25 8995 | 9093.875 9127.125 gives -0.11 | 9.7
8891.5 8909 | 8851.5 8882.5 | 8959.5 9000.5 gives 0.16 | 9.64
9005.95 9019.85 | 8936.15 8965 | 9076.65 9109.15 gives 0.04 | 9.92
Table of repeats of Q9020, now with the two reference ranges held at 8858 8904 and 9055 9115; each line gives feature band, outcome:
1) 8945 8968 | -2.81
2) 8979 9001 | -0.70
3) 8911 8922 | -1.52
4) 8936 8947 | -1.00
